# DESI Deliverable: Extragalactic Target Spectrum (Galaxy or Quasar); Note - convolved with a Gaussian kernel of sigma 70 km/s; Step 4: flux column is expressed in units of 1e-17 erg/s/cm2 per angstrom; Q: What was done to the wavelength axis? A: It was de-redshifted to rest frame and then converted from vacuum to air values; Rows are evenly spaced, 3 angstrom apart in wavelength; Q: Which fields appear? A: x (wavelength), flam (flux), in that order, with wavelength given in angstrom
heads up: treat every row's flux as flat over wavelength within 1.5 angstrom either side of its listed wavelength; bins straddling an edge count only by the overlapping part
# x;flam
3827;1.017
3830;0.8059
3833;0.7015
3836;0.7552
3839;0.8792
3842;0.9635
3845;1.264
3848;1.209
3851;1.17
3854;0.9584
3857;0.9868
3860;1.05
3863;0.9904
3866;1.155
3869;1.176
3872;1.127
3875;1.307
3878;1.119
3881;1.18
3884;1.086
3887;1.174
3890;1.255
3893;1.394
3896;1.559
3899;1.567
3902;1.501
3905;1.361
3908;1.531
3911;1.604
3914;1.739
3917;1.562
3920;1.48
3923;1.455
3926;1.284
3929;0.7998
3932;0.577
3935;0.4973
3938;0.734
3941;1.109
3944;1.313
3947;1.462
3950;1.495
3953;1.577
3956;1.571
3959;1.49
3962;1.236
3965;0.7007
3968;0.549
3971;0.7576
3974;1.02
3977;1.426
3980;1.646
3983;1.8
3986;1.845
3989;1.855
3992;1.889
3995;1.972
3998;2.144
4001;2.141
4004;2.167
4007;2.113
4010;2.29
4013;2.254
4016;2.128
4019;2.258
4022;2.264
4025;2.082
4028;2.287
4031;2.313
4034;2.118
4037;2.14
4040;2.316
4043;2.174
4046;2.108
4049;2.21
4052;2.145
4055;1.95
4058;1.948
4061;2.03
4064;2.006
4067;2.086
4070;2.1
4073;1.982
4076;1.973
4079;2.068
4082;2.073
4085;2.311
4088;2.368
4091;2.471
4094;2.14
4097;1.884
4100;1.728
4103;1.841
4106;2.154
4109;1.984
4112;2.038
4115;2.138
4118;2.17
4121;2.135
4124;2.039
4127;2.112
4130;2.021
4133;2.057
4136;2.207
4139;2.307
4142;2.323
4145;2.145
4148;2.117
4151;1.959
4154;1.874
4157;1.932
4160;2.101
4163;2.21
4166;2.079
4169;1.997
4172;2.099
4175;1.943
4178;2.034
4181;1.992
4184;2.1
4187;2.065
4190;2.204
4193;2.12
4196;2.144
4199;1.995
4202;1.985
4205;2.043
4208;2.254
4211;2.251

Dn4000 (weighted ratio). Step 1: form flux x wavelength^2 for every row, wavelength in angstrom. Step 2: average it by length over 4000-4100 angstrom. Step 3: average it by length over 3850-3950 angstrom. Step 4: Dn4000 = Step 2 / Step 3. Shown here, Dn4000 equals 1.9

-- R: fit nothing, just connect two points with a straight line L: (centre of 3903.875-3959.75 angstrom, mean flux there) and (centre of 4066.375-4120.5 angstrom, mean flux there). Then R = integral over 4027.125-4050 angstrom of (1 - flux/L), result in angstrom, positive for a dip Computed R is -4.9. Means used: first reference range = 1.29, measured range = 2.21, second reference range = 2.08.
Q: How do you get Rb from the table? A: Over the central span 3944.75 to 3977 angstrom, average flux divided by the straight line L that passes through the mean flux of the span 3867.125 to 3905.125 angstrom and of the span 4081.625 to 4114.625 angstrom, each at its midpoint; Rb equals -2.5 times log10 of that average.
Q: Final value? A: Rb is 0.288 mag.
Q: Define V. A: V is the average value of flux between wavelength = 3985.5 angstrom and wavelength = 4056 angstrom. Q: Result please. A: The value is 2.14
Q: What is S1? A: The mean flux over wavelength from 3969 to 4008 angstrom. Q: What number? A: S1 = 1.73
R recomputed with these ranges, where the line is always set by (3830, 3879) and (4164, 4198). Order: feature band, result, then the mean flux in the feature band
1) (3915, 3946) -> 4.3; 1.1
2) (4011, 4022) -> -4.7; 2.22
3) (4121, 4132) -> -1.0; 2.07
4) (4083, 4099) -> -3.8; 2.21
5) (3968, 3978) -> 3.1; 0.972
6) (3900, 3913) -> -3.3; 1.51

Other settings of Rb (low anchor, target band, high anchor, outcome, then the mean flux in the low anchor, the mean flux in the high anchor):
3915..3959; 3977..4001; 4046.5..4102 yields -0.20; 1.22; 2.08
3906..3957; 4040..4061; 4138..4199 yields -0.24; 1.28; 2.08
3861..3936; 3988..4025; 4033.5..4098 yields -0.17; 1.26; 2.12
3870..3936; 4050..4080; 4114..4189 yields -0.13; 1.29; 2.09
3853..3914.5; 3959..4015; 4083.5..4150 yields 0.01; 1.27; 2.12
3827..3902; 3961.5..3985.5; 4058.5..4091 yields 0.37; 1.12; 2.11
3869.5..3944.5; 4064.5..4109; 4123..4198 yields -0.13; 1.25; 2.09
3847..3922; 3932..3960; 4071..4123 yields 0.25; 1.29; 2.09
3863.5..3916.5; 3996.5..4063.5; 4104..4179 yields -0.23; 1.34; 2.09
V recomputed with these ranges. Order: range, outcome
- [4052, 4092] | 2.1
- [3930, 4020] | 1.53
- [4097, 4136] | 2.04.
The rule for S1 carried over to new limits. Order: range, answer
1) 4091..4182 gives 2.07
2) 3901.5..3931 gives 1.41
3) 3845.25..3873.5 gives 1.1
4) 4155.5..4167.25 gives 2.08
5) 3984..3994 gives 1.87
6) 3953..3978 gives 1.12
